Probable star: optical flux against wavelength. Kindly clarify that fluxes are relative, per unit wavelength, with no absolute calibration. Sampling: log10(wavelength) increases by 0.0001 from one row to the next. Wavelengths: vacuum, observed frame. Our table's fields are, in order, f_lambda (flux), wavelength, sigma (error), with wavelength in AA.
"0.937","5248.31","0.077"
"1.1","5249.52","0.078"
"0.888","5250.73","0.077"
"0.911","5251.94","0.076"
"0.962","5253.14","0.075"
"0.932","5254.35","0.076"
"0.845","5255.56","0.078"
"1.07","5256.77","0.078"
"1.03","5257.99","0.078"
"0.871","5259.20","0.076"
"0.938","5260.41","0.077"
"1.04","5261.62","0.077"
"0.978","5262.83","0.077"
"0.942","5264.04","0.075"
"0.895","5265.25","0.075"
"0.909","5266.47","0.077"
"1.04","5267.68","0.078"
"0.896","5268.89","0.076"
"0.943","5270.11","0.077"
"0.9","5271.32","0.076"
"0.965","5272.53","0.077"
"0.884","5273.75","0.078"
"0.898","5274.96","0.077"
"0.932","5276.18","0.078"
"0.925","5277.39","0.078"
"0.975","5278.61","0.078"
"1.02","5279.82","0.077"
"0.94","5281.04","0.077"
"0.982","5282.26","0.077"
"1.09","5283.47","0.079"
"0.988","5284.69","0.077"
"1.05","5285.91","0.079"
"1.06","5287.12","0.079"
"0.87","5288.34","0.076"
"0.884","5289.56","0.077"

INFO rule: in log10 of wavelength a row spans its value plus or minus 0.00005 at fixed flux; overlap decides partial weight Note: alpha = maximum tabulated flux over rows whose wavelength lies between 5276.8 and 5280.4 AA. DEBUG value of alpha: 1.02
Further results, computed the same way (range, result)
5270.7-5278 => 0.965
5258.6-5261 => 0.938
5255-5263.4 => 1.07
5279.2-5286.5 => 1.09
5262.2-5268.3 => 1.04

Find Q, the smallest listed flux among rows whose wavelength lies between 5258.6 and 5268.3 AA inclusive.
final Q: 0.871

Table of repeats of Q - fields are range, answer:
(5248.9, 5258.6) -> 0.845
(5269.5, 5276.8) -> 0.884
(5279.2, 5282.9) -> 0.94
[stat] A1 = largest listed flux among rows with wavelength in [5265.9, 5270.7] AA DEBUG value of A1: 1.04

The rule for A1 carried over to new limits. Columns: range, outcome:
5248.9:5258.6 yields 1.1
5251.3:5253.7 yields 0.962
